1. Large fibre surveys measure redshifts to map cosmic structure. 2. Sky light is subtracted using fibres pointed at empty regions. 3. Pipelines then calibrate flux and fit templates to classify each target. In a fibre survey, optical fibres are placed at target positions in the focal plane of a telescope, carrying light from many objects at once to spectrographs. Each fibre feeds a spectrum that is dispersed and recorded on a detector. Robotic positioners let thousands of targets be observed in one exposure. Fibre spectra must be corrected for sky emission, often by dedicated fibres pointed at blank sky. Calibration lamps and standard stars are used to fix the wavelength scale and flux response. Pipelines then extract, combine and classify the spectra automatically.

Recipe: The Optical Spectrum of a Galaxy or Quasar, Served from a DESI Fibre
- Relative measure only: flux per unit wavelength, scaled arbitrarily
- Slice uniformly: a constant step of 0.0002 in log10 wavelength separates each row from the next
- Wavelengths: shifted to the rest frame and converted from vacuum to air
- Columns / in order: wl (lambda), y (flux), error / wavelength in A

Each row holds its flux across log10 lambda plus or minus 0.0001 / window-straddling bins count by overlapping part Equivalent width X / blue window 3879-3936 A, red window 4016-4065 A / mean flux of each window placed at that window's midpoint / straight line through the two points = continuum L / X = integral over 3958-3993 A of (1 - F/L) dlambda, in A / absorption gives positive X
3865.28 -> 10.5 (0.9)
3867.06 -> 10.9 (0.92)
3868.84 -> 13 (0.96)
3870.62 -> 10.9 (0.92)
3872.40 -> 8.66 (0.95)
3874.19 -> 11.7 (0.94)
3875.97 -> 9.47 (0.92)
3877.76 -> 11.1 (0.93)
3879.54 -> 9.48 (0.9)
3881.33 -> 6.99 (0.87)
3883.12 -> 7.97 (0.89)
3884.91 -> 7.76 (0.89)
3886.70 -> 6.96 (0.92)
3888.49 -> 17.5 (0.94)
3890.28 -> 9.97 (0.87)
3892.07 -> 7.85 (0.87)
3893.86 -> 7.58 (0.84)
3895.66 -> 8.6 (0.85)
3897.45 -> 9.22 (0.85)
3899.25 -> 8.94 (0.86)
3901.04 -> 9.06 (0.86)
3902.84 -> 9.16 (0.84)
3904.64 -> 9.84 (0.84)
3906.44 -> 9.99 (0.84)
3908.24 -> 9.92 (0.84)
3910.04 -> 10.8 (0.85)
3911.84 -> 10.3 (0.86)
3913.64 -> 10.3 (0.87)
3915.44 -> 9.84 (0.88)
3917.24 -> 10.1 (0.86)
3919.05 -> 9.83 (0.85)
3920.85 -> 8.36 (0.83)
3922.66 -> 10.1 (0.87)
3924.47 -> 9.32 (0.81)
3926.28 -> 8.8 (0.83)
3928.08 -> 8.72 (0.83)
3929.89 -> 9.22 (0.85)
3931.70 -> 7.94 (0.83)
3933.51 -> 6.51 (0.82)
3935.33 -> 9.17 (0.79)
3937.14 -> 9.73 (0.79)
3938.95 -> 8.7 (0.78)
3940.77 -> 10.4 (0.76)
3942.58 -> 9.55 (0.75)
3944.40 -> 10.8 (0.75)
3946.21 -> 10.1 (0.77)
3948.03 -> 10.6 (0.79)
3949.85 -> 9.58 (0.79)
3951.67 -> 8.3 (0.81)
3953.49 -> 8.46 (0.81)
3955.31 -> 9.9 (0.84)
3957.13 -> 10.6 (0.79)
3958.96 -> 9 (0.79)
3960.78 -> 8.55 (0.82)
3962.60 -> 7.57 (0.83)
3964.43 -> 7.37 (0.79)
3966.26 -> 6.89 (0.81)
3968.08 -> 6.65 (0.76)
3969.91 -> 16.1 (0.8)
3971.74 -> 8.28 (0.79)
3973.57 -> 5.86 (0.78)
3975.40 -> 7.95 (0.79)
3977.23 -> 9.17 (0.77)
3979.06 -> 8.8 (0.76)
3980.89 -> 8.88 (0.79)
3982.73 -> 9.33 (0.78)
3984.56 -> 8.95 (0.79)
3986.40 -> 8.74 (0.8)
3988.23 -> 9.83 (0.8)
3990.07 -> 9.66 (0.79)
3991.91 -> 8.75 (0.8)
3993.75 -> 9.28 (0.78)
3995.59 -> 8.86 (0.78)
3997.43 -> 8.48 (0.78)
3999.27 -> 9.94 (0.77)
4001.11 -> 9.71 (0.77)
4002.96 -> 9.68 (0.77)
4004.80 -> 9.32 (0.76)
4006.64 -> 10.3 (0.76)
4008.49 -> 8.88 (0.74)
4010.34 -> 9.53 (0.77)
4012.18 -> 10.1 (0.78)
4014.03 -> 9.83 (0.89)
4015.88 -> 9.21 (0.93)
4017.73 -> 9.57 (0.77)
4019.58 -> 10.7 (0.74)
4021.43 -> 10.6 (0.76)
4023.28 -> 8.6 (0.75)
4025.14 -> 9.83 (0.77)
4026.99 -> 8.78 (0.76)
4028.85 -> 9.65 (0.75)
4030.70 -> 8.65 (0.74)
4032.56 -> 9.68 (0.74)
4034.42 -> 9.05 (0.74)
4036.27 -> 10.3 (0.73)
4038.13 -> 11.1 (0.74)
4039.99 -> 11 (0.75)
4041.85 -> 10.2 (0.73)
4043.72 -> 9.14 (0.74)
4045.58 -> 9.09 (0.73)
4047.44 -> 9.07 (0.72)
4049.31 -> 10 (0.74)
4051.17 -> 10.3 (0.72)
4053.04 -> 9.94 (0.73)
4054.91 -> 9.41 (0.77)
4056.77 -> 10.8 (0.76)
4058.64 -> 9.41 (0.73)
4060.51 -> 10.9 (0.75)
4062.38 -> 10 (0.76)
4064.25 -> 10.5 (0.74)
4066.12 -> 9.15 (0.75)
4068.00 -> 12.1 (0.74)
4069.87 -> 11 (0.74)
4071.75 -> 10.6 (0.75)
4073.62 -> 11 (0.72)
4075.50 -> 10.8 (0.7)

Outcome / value 2.9 A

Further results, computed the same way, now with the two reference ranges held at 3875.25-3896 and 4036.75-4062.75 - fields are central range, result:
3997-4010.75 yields 0.4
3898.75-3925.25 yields -0.9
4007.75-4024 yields 0.3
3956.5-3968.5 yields 1.9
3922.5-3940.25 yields 1.3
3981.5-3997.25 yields 1.0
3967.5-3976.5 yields 0.6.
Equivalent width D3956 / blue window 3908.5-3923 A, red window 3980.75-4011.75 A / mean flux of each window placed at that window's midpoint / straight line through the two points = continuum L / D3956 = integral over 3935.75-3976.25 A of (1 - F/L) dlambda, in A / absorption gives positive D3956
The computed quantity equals 2.1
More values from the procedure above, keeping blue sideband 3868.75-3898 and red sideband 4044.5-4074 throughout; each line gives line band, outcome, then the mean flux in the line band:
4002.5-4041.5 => 1.3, 9.74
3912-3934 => 1.3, 9.18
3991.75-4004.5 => 0.9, 9.28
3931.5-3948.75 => 0.7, 9.4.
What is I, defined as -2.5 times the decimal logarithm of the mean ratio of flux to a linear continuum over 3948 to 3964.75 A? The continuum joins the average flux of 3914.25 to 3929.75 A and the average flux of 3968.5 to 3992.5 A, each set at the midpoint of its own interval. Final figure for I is 0.04 mag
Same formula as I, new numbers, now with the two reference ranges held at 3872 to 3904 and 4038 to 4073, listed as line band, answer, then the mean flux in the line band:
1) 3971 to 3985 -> 0.17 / 8.39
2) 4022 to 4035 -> 0.09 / 9.22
